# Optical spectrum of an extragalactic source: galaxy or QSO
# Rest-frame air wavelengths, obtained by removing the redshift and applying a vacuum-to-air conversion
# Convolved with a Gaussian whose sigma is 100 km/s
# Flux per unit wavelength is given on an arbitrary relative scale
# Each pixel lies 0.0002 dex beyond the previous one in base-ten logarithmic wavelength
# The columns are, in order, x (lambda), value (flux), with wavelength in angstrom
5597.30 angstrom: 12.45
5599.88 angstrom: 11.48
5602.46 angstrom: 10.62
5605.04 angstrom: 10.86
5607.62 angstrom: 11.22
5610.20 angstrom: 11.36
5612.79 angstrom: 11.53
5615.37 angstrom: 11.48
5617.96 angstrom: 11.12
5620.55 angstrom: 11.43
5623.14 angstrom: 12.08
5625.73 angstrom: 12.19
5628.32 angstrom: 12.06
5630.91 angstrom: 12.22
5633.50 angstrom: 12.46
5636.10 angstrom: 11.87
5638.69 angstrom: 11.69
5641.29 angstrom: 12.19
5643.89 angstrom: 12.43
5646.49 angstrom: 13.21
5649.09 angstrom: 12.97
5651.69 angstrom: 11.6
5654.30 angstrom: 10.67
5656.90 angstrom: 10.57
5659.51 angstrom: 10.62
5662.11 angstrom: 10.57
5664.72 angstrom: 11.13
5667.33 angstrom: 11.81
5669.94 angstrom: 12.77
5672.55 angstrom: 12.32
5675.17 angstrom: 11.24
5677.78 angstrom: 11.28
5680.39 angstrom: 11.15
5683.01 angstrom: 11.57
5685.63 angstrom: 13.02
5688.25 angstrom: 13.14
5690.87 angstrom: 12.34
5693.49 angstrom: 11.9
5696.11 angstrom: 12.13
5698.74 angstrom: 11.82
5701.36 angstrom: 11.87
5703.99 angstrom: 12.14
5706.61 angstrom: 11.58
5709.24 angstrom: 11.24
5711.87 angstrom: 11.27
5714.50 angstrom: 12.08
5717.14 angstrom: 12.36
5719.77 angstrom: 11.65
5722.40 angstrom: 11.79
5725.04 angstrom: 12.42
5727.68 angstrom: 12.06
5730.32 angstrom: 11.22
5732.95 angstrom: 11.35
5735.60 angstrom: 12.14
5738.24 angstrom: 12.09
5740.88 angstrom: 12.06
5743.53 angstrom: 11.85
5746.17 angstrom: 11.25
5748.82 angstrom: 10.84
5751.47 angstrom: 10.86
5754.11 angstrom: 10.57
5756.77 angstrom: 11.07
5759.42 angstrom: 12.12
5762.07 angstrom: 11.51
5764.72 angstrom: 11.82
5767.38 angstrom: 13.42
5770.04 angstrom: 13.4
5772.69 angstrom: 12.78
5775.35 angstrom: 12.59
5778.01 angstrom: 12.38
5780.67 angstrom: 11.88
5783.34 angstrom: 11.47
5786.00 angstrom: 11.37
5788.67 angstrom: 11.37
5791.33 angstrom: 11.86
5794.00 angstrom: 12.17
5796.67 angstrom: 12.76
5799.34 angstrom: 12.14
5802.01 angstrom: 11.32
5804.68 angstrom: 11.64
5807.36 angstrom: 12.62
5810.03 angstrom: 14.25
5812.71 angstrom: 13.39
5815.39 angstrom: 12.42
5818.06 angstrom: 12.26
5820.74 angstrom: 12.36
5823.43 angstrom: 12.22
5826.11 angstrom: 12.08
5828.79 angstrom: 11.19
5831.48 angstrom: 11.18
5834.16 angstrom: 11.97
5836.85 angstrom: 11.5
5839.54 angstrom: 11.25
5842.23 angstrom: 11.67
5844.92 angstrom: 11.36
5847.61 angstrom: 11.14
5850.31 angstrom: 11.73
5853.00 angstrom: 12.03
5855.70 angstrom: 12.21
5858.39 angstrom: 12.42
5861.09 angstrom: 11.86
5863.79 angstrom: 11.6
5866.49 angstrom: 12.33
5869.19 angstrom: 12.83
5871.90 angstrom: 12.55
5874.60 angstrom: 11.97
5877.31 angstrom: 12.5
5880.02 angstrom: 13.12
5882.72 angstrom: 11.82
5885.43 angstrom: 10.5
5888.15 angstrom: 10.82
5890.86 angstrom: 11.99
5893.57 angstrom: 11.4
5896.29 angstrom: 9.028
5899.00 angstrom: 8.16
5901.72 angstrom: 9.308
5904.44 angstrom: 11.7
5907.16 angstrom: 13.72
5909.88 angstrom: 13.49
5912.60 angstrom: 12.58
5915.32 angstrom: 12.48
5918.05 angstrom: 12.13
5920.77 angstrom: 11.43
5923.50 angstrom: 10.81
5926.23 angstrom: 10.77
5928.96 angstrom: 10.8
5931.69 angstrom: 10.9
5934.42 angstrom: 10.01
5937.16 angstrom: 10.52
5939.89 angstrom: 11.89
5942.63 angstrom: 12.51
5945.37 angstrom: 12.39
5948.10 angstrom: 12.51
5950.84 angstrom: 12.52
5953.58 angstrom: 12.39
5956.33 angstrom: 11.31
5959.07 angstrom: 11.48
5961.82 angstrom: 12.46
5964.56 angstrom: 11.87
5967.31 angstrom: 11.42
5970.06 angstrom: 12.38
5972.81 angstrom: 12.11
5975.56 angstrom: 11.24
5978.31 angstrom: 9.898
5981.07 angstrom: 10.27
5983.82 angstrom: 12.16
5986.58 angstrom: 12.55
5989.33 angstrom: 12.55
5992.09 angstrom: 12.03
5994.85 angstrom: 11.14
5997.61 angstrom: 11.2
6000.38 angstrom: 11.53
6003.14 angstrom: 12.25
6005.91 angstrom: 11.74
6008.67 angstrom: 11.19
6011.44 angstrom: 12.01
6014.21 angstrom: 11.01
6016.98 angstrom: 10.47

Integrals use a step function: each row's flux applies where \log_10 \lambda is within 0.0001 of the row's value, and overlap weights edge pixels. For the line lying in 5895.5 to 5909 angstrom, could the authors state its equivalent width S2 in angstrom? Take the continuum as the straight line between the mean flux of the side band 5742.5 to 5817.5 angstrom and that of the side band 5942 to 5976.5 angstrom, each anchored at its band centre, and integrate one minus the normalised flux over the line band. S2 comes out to 1.7 angstrom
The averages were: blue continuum 12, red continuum 12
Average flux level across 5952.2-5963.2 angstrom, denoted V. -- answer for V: 11.9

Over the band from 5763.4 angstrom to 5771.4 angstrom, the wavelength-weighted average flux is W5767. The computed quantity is 12.9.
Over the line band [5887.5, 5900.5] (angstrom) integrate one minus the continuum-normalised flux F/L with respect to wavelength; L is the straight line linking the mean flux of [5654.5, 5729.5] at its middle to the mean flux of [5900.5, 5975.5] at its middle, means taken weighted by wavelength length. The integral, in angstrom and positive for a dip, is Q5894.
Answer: 1.7 angstrom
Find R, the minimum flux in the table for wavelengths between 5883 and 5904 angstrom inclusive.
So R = 8.16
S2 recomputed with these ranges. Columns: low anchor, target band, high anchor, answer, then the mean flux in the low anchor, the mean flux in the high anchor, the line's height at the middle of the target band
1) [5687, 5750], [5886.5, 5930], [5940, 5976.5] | 2.6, 11.9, 12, 12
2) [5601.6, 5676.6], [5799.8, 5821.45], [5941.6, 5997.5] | -1.4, 11.7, 11.8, 11.8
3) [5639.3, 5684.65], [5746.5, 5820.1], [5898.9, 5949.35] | -2.9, 11.7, 11.6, 11.6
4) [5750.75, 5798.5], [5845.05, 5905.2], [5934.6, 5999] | 1.8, 12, 11.7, 11.9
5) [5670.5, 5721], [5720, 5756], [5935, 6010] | 1.0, 11.9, 11.7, 11.9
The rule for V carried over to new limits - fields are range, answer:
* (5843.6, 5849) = 11.2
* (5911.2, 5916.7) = 12.5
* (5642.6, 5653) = 12.5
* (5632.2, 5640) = 12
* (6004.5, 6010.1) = 11.5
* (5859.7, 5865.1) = 11.7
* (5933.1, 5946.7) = 11.5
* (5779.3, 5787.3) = 11.6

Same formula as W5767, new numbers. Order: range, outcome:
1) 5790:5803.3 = 12.1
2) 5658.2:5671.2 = 11.4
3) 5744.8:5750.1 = 11.1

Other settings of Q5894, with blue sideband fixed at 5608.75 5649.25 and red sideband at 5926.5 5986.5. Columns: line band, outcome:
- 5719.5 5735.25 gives 0.1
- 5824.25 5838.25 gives 0.2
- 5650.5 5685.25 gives 1.6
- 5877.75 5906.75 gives 1.8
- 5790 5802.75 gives -0.3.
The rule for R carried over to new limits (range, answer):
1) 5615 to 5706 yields 10.57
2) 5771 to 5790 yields 11.37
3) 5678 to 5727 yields 11.15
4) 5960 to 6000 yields 9.898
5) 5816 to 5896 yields 10.5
